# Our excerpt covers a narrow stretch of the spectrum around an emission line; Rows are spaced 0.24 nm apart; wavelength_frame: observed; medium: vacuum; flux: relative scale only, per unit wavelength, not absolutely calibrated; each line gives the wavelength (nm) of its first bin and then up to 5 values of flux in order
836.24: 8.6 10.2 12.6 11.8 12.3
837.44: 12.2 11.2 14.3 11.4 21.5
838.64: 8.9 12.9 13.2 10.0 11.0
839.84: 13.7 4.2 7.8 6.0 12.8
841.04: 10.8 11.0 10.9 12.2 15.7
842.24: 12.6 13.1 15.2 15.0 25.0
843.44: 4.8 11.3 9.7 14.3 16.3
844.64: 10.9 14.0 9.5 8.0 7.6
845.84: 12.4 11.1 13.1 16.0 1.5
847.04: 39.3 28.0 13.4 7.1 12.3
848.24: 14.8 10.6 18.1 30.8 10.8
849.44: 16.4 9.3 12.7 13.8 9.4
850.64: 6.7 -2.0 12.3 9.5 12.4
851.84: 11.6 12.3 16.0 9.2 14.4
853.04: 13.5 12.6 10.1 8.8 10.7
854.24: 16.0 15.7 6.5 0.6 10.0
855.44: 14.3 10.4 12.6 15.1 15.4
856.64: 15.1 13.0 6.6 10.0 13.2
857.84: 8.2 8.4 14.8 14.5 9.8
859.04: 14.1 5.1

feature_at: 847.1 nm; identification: [S II] 6716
